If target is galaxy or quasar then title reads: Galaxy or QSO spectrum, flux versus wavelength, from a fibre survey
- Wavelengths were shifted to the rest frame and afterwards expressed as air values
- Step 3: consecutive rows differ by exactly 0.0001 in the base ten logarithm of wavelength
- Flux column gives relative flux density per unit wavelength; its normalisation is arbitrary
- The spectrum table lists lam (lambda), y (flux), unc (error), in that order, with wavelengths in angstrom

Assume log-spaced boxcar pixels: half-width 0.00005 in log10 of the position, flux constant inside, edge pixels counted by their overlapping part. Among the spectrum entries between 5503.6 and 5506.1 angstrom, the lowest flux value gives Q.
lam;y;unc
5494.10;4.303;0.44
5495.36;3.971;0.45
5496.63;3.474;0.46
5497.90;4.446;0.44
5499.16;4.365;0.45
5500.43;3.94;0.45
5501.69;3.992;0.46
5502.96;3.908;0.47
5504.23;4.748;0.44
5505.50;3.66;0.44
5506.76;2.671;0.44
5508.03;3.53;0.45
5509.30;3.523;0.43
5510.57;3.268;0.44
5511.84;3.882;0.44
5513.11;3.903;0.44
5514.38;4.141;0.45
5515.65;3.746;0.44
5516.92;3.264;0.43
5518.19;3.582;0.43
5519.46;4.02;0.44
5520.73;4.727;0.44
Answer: 3.66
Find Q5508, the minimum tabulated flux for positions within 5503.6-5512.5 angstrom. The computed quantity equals 2.671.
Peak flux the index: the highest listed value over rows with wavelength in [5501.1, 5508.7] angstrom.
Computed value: 4.748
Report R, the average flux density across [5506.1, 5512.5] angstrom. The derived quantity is 3.38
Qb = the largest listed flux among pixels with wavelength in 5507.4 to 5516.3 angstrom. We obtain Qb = 4.141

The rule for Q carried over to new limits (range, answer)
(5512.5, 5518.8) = 3.264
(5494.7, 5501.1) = 3.474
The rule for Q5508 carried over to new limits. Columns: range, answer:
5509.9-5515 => 3.268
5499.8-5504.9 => 3.908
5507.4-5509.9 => 3.523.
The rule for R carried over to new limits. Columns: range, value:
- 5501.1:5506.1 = 4.07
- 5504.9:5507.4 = 3.17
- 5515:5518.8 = 3.53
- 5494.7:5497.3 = 3.73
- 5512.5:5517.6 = 3.76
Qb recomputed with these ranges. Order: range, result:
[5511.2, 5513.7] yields 3.903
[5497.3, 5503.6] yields 4.446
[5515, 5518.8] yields 3.746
